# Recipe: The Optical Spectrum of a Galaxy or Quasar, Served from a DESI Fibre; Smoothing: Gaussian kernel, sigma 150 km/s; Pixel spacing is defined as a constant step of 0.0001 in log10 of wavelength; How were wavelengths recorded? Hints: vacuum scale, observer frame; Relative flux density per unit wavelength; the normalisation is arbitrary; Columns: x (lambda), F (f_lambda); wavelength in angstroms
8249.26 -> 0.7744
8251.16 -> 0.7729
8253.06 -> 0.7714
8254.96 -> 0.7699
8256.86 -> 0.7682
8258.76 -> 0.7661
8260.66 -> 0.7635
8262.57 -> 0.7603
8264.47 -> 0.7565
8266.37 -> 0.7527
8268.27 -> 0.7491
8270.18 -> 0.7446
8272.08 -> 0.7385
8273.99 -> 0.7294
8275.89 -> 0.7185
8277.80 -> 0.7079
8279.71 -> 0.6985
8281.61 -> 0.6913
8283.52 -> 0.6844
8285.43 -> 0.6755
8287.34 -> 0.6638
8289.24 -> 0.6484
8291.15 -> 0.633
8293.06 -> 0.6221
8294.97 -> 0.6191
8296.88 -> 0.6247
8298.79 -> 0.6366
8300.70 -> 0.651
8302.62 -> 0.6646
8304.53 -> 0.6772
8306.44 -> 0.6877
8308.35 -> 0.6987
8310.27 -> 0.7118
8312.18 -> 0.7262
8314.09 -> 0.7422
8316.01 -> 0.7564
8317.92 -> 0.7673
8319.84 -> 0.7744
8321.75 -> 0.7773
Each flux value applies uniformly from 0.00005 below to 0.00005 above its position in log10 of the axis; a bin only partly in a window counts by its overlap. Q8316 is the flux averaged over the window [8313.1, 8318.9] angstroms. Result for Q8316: 0.755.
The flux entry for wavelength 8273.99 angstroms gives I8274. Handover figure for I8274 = 0.7294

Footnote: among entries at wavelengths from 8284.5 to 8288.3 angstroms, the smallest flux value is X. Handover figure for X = 0.6638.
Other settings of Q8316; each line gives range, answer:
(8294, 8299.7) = 0.627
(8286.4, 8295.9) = 0.638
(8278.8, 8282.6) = 0.695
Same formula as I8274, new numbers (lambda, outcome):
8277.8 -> 0.7079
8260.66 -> 0.7635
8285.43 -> 0.6755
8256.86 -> 0.7682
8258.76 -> 0.7661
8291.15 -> 0.633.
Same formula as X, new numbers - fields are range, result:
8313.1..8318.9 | 0.7422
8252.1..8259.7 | 0.7661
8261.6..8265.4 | 0.7565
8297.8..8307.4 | 0.6366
